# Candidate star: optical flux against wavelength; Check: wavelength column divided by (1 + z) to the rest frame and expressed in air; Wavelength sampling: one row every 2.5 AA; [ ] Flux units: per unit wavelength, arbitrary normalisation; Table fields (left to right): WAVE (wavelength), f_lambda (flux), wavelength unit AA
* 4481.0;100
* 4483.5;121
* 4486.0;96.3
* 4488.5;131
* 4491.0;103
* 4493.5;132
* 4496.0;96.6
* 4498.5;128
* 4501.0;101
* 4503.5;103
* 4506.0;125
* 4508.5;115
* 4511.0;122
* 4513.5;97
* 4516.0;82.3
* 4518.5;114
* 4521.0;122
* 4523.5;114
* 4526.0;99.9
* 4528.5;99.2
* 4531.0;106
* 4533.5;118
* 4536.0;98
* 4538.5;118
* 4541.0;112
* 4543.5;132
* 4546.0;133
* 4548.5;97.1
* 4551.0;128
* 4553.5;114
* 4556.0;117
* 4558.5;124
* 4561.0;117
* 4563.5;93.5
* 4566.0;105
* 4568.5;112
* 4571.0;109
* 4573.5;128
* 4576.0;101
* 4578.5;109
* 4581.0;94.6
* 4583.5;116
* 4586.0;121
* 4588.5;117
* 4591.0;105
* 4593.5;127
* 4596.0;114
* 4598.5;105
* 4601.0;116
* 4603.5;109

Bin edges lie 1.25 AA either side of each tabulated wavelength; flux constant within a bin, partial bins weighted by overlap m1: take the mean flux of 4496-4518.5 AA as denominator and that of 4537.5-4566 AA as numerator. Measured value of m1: 1.07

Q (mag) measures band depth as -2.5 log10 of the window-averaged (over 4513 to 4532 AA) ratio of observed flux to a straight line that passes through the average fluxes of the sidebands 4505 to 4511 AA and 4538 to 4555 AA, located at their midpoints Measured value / 0.15 mag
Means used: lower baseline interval 120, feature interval 105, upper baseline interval 119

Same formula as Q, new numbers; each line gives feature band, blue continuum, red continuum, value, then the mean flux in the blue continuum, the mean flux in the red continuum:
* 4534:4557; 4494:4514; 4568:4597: -0.04 mag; 112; 113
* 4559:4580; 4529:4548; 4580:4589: 0.03 mag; 115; 112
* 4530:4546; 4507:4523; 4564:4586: -0.06 mag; 109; 109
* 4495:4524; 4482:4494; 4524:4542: 0.02 mag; 115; 108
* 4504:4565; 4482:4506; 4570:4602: 0.00 mag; 113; 113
